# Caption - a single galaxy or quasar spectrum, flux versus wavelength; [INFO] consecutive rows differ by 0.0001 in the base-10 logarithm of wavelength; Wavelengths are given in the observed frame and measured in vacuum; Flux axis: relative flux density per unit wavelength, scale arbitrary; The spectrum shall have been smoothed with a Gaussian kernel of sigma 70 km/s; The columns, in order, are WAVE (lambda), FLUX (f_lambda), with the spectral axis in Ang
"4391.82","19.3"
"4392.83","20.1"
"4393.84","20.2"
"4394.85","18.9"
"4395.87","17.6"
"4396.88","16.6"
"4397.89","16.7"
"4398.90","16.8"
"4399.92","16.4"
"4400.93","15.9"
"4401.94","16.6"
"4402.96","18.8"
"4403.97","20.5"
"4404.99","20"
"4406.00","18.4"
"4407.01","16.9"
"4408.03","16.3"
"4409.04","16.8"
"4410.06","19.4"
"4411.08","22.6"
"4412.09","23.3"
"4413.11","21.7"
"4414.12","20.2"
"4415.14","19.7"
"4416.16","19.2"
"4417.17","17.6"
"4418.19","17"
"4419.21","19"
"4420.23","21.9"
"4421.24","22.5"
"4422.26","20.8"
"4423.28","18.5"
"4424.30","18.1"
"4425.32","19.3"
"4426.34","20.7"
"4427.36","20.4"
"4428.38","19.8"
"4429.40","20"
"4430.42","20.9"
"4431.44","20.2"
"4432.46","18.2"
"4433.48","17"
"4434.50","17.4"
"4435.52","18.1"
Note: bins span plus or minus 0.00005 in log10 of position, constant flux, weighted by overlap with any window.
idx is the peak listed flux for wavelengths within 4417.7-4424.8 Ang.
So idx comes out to 22.5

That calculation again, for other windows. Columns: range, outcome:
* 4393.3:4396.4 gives 20.2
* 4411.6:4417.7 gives 23.3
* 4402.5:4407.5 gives 20.5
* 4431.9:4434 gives 18.2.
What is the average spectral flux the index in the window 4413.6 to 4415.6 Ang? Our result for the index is 20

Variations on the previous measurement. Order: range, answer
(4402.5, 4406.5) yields 19.4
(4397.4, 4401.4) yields 16.4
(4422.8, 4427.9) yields 19.4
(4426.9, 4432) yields 20.2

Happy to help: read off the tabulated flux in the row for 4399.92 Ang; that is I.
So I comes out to 16.4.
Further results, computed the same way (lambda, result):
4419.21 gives 19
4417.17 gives 17.6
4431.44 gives 20.2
